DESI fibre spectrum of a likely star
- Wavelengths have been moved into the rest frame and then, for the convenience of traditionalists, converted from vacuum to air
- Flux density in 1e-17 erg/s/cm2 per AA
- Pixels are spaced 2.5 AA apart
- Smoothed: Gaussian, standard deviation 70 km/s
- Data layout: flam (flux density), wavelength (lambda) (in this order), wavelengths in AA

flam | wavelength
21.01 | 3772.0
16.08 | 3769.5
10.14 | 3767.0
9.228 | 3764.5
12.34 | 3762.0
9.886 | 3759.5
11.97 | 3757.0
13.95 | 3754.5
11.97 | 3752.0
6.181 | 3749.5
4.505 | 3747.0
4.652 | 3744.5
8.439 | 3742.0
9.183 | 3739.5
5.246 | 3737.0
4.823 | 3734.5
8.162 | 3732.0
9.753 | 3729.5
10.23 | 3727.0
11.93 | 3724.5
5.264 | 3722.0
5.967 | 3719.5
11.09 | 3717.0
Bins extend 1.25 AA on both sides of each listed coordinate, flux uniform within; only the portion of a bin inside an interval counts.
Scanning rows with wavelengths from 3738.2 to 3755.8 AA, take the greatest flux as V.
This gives 13.95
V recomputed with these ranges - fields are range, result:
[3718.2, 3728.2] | 11.93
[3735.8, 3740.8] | 9.183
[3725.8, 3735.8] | 10.23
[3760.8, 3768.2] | 12.34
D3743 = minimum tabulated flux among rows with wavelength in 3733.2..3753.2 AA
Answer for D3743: 4.505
